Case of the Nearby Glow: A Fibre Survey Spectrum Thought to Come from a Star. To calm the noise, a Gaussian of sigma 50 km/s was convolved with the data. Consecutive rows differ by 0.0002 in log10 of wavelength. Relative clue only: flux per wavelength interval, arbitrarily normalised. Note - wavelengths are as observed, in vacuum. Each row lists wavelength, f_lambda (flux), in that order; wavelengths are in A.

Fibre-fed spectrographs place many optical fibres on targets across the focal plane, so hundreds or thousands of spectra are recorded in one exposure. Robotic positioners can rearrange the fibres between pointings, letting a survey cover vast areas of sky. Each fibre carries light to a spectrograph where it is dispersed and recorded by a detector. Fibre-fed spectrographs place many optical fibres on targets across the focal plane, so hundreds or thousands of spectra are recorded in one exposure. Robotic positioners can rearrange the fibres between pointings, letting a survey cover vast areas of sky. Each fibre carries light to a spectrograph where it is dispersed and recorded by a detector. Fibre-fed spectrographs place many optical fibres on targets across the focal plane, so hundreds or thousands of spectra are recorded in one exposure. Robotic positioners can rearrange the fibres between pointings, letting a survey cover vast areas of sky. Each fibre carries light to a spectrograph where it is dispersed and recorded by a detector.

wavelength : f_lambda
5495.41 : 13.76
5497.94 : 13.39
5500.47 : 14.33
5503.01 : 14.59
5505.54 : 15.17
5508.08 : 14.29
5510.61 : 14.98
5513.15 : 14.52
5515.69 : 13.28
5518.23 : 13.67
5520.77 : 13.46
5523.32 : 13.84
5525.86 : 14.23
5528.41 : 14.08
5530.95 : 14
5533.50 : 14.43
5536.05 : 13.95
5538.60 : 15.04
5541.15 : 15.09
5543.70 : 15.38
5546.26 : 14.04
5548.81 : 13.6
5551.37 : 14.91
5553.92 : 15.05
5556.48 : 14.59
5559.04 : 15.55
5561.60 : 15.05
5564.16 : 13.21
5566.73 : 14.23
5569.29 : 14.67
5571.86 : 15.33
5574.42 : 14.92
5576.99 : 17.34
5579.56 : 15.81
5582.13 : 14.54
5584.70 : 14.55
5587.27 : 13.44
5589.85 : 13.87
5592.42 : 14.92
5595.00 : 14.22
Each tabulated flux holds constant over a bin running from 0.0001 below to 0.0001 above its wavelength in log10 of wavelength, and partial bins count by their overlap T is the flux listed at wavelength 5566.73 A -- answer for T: 14.23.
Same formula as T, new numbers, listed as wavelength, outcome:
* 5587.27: 13.44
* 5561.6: 15.05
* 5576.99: 17.34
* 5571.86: 15.33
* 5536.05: 13.95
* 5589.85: 13.87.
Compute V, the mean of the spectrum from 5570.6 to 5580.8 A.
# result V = 15.9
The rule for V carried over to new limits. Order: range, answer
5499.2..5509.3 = 14.6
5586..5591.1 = 13.6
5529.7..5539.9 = 14.4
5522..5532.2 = 14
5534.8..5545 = 14.9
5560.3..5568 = 14.2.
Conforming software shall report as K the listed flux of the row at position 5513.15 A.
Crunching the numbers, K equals 14.52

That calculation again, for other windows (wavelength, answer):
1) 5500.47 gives 14.33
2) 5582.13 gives 14.54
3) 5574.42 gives 14.92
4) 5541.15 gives 15.09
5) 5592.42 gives 14.92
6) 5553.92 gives 15.05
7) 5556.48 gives 14.59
